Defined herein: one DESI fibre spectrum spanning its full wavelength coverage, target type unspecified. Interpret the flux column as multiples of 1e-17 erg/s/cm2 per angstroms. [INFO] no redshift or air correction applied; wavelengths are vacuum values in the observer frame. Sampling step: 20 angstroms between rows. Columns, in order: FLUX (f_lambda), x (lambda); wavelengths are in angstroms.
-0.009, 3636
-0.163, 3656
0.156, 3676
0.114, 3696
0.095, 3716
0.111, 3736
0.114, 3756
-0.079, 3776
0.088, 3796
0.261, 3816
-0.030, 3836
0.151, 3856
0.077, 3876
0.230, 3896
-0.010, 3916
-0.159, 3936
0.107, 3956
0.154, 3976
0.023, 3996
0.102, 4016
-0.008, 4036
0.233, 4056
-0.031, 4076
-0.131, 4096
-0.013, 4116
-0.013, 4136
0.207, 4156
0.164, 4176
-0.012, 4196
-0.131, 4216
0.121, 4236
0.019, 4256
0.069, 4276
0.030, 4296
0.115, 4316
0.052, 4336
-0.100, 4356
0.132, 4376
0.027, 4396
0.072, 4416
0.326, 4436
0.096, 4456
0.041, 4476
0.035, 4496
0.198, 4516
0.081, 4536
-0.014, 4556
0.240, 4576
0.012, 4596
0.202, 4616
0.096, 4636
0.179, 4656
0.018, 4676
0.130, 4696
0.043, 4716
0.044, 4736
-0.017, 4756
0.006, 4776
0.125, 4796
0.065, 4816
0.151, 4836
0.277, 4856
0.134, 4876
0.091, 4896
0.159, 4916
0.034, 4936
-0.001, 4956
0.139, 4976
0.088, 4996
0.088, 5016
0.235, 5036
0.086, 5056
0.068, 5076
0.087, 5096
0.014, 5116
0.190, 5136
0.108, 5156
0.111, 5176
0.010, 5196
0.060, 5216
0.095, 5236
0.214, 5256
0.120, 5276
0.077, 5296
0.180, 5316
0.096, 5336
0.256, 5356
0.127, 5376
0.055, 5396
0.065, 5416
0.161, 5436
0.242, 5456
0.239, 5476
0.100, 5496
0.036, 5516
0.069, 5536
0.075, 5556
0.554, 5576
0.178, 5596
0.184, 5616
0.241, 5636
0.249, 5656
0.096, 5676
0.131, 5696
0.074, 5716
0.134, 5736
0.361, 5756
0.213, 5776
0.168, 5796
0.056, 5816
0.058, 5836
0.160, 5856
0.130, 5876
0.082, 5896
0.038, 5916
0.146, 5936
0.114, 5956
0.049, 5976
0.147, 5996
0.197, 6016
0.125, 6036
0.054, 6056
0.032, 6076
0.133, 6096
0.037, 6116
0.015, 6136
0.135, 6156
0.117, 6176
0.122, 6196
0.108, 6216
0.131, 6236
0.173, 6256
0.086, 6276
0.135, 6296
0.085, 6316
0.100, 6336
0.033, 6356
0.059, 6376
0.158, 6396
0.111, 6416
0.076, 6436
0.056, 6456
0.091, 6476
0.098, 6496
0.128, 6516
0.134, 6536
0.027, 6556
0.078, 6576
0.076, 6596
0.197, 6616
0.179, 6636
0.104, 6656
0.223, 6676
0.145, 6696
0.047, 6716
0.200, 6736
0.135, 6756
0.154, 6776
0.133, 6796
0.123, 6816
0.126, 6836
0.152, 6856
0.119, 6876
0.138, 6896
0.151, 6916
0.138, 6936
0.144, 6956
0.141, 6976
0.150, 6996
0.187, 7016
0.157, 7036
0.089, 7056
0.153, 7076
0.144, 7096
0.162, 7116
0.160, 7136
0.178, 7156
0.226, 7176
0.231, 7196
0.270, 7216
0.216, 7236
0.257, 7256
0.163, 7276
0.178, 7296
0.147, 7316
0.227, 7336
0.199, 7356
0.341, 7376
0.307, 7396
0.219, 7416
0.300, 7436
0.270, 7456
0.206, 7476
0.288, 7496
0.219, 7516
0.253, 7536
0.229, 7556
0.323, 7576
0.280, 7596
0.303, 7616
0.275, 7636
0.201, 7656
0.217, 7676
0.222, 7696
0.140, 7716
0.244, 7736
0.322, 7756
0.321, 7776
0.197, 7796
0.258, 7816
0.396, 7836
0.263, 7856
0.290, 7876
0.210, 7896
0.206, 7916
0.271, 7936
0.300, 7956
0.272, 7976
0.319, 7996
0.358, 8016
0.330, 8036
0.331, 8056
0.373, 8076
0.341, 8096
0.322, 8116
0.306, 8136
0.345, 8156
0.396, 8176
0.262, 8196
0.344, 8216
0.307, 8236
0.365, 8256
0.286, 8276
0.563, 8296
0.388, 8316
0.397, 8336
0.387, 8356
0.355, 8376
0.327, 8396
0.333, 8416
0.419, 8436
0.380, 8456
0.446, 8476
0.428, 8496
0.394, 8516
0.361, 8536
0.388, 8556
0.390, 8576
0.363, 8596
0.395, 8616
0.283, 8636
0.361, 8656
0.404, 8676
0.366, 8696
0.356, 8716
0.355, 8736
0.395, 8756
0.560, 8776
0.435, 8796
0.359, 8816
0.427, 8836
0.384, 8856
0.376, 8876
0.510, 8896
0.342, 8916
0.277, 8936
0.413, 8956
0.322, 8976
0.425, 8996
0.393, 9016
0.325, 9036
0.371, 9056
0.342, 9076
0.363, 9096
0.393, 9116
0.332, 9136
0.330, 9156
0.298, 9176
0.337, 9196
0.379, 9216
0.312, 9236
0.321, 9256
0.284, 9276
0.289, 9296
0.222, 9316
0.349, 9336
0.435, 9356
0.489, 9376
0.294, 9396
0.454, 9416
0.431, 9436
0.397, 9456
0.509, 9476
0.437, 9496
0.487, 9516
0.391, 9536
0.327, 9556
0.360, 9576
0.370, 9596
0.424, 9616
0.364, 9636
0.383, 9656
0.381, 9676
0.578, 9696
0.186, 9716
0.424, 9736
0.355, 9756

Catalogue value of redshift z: 0.79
